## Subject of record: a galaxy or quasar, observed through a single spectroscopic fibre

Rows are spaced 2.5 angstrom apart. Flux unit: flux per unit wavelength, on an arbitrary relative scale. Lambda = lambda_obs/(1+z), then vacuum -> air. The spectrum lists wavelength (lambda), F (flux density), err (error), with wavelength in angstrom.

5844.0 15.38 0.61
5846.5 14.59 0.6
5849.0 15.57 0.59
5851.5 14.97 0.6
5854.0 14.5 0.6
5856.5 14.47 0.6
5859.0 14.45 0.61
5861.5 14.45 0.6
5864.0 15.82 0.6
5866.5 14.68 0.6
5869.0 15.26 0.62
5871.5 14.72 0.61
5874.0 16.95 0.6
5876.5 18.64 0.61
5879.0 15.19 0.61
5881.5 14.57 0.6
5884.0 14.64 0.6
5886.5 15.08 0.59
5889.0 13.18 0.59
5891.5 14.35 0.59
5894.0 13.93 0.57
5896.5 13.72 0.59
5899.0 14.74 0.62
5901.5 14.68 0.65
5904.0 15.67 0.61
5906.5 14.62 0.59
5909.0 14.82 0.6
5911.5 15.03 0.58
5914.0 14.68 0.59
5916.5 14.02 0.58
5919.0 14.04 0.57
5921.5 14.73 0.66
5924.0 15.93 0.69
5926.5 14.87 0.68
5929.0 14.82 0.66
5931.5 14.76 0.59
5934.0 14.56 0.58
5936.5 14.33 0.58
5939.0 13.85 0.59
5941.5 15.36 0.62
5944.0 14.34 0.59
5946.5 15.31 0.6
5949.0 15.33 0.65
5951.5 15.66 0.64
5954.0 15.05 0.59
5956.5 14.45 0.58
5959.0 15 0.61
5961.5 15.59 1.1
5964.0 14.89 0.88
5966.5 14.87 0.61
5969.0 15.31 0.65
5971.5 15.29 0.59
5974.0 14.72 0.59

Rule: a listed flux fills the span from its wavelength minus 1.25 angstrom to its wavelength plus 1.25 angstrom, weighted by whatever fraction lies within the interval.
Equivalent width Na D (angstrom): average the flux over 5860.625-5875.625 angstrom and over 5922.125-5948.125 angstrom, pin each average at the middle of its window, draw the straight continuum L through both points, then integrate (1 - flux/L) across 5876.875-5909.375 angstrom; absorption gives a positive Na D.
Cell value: 1.2 angstrom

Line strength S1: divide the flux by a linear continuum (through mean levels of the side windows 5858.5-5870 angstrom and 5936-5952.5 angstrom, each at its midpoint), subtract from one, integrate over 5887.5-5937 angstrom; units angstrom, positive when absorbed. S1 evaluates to 1.13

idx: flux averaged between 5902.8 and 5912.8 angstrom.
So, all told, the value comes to 15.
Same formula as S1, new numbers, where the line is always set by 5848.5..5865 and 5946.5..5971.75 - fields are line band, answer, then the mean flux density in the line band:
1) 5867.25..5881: -1.03 angstrom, 16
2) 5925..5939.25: 0.44 angstrom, 14.6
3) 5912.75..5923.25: 0.41 angstrom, 14.4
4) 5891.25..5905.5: 0.42 angstrom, 14.5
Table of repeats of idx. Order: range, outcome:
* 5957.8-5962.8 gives 15.3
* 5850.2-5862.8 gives 14.6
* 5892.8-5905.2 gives 14.5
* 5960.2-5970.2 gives 15.2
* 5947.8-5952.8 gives 15.5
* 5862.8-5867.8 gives 15.2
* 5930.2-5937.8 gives 14.5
